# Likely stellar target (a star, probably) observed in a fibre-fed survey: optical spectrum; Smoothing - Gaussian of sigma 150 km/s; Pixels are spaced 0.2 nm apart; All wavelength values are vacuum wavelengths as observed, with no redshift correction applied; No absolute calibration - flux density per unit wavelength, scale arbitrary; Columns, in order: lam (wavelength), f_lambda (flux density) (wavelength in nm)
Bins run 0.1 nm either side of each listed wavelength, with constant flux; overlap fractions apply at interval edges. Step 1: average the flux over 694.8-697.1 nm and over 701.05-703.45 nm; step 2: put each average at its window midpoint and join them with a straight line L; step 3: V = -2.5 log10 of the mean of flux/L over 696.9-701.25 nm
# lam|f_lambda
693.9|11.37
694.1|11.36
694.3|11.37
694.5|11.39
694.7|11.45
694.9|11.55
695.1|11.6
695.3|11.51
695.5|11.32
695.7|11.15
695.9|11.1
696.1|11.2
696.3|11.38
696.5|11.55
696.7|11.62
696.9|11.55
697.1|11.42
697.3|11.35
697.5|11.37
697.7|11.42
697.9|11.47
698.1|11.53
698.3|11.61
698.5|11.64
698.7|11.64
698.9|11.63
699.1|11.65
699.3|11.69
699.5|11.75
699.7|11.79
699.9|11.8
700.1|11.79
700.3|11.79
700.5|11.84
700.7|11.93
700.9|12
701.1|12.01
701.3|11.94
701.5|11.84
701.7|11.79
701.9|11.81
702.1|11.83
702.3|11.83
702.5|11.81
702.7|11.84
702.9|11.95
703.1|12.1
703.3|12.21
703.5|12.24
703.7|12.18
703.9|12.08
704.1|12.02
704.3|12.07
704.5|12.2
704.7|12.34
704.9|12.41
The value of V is 0.00 mag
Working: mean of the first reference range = 11.4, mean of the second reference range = 11.9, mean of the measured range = 11.7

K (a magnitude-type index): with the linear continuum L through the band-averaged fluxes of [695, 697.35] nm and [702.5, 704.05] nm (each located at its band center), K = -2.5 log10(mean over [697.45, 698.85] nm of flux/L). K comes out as 0.00 mag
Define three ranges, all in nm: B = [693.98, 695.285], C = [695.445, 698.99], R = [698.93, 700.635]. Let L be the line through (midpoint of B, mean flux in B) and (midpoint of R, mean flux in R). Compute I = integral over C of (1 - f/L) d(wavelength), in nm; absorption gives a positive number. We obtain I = 0.05 nm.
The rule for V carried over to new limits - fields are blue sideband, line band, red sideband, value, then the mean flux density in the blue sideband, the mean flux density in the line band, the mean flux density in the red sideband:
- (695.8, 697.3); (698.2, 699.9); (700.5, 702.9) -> 0.00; 11.4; 11.7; 11.9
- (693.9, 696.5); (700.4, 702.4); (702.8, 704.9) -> 0.00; 11.4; 11.9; 12.2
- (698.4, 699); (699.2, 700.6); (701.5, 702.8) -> -0.01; 11.6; 11.8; 11.8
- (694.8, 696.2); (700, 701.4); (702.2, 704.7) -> -0.01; 11.3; 11.9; 12.1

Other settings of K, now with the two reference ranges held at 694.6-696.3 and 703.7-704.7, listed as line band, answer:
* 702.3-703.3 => 0.01 mag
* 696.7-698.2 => 0.01 mag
